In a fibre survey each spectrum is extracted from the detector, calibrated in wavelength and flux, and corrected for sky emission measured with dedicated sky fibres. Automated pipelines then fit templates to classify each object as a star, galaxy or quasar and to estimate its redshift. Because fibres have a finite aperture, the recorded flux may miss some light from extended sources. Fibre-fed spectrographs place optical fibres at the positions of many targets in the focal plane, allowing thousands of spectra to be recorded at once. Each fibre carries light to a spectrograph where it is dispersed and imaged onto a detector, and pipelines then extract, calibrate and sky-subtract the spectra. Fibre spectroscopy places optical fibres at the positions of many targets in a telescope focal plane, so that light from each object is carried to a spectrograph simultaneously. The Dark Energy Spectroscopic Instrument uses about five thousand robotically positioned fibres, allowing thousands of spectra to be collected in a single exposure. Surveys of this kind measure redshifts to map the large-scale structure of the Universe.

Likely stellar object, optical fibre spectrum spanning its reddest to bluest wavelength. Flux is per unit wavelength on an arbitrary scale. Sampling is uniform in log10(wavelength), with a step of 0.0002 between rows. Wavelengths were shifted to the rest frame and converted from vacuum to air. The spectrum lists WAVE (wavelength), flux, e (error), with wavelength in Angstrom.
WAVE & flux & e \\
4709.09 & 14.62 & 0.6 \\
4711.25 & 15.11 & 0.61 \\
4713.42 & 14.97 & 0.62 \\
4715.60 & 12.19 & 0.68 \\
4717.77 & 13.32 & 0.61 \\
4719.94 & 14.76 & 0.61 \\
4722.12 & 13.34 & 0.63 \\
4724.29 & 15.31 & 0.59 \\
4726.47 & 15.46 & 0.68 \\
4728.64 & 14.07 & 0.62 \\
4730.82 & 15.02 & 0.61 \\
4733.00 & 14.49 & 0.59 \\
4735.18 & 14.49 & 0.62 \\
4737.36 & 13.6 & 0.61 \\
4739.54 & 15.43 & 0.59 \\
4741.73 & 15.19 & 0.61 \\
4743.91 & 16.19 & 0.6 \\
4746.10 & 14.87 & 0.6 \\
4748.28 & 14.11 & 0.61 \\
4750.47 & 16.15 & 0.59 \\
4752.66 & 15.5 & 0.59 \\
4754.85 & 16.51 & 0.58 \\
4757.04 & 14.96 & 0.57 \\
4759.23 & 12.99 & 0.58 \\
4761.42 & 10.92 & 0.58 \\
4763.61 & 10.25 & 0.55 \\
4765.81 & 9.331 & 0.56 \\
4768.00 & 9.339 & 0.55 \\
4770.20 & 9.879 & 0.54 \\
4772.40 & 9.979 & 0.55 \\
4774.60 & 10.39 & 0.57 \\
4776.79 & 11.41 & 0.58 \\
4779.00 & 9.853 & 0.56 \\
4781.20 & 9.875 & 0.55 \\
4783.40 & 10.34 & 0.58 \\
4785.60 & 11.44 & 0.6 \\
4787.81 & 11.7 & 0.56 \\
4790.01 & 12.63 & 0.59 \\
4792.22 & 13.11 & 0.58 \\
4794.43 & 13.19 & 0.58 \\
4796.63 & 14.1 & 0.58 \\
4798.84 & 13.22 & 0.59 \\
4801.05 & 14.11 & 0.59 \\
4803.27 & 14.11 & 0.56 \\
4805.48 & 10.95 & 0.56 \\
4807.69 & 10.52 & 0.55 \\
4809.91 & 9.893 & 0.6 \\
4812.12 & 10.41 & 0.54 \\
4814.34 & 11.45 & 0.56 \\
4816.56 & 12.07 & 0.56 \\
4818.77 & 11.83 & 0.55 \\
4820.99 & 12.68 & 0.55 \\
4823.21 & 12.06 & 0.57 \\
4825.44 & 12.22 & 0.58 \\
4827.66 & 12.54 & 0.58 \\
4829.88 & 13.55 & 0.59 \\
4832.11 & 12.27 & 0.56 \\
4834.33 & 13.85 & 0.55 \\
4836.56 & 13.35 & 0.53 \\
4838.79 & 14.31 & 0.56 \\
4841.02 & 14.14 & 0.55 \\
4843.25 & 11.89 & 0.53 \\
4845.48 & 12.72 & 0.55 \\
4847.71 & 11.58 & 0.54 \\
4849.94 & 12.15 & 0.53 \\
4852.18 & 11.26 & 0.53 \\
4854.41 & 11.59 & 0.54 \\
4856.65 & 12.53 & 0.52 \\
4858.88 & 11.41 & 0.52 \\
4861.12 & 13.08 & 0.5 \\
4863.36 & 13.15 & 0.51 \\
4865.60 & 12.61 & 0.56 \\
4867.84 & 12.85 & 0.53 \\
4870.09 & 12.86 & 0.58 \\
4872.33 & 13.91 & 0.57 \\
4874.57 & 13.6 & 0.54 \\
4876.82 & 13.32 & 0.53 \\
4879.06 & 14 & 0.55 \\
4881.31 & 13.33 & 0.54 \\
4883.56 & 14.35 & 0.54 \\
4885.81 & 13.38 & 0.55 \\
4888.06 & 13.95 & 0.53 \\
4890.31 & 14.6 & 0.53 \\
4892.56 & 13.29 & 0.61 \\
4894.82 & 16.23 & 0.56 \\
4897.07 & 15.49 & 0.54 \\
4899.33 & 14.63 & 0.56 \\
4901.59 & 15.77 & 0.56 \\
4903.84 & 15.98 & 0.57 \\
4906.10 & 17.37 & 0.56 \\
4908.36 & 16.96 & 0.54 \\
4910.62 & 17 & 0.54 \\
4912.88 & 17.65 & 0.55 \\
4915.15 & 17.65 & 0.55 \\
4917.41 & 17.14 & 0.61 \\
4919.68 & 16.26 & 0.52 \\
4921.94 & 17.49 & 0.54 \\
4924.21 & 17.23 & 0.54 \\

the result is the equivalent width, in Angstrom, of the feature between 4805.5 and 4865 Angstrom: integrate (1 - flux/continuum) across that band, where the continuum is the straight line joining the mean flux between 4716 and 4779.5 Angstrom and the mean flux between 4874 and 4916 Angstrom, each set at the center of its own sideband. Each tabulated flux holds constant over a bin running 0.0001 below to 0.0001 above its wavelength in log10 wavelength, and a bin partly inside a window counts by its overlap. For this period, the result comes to 9.2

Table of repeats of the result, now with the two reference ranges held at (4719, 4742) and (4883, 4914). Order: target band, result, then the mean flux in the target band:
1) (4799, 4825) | 5.5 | 11.9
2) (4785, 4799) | 2.0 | 12.8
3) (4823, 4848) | 3.7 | 12.9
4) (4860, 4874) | 2.0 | 13.1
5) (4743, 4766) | 1.2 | 14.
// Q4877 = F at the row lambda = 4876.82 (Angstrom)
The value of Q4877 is 13.32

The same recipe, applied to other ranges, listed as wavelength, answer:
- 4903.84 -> 15.98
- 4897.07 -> 15.49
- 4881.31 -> 13.33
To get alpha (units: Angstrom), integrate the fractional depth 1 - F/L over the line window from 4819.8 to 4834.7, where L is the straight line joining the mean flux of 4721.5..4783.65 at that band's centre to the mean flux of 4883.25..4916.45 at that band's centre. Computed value 1.79 Angstrom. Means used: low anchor 13.1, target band 12.7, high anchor 15.7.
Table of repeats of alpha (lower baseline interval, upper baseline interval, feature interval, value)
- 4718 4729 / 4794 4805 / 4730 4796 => 6.2 Angstrom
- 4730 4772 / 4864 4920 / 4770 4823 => 8.9 Angstrom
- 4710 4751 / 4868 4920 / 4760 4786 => 7.9 Angstrom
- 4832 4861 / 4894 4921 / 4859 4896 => 2.5 Angstrom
